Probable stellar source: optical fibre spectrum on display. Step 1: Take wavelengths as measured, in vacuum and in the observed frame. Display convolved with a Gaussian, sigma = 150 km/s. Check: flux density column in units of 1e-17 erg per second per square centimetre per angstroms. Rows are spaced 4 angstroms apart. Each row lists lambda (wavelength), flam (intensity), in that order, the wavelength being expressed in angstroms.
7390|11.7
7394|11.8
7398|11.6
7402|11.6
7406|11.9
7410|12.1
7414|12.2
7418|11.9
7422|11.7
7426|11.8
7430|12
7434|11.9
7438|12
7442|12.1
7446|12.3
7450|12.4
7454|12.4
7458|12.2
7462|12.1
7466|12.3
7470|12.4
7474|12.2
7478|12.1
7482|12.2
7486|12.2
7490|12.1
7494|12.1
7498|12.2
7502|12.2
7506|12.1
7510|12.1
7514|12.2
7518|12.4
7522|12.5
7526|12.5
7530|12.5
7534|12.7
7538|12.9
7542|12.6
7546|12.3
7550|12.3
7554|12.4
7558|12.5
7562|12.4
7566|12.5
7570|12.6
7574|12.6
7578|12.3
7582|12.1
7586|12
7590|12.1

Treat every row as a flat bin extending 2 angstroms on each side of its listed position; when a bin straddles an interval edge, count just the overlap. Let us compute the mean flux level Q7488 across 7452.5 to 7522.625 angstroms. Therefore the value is 12.2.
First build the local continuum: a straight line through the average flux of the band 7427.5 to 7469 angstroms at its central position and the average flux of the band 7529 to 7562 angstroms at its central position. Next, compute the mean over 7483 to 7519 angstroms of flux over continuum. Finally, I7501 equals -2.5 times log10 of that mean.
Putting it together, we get 0.02 mag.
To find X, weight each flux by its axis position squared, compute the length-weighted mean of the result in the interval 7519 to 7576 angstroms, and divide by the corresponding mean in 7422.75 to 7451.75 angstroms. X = 1.1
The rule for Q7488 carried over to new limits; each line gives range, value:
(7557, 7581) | 12.5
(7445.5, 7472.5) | 12.3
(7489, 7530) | 12.3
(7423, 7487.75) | 12.2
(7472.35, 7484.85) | 12.2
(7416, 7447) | 12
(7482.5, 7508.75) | 12.2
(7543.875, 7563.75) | 12.4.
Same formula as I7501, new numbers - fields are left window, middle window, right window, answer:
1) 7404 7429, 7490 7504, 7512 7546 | 0.02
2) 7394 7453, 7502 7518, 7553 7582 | 0.01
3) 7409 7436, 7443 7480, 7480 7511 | -0.02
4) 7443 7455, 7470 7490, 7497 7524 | 0.01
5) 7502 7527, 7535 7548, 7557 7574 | -0.02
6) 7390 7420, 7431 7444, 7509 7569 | 0.00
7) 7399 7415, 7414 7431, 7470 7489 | 0.01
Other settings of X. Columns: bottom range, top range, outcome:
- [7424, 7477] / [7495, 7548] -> 1.04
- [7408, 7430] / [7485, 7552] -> 1.06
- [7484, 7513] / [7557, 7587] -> 1.04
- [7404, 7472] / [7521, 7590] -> 1.06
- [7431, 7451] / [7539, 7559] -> 1.06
